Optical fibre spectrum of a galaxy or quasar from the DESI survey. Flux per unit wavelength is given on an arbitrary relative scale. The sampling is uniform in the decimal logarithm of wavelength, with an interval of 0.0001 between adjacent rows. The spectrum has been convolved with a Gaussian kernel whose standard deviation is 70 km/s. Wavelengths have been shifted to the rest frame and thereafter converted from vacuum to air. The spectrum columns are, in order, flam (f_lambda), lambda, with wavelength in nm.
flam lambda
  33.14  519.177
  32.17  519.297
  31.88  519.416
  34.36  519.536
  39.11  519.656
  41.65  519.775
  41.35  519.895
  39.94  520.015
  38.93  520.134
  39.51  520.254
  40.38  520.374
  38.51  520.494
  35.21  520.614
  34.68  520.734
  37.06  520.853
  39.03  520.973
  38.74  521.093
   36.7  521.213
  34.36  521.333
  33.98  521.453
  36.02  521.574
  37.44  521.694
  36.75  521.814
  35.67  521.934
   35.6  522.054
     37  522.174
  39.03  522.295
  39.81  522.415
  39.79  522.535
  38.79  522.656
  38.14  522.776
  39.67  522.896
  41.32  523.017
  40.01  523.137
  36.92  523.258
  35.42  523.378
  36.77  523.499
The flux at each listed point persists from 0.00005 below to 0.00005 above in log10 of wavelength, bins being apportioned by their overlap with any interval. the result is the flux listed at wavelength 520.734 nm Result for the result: 34.68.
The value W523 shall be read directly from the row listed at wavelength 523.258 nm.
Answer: 36.92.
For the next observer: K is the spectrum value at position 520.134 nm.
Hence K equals 38.93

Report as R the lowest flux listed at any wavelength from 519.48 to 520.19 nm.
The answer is 34.36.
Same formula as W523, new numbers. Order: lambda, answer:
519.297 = 32.17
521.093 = 38.74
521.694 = 37.44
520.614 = 35.21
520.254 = 39.51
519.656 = 39.11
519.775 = 41.65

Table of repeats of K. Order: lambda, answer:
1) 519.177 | 33.14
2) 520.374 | 40.38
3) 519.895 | 41.35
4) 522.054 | 35.6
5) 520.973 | 39.03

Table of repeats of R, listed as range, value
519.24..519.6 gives 31.88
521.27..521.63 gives 33.98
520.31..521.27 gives 34.68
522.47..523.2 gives 38.14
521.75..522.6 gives 35.6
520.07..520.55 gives 38.51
